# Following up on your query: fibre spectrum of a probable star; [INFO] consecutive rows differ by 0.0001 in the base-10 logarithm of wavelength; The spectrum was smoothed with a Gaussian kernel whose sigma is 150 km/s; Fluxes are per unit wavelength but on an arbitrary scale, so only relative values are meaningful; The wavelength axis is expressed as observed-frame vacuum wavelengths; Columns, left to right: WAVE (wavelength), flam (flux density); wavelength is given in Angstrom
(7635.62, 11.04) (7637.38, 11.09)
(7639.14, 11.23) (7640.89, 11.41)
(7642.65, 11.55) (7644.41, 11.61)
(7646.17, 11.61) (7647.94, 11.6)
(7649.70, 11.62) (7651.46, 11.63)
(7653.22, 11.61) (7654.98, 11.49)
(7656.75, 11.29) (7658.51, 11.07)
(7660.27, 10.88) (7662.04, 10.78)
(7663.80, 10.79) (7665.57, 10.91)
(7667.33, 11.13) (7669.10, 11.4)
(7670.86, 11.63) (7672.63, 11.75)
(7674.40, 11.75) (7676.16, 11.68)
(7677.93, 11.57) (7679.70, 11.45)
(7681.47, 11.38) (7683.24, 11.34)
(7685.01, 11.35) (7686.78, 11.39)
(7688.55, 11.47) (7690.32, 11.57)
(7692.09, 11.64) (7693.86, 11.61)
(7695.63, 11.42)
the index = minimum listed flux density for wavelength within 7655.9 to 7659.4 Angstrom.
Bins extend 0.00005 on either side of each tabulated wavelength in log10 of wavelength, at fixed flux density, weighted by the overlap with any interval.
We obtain 11.07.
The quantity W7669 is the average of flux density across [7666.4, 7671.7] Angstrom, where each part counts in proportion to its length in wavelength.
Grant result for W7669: 11.4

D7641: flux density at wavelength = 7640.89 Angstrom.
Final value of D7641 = 11.41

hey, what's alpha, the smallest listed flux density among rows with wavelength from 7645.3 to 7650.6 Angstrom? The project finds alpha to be 11.6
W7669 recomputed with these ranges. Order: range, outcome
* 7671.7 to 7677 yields 11.7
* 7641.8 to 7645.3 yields 11.6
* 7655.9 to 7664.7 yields 11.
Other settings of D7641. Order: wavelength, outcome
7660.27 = 10.88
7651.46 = 11.63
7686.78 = 11.39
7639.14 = 11.23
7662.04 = 10.78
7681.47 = 11.38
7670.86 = 11.63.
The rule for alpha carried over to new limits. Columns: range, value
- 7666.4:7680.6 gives 11.13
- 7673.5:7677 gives 11.68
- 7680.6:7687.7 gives 11.34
